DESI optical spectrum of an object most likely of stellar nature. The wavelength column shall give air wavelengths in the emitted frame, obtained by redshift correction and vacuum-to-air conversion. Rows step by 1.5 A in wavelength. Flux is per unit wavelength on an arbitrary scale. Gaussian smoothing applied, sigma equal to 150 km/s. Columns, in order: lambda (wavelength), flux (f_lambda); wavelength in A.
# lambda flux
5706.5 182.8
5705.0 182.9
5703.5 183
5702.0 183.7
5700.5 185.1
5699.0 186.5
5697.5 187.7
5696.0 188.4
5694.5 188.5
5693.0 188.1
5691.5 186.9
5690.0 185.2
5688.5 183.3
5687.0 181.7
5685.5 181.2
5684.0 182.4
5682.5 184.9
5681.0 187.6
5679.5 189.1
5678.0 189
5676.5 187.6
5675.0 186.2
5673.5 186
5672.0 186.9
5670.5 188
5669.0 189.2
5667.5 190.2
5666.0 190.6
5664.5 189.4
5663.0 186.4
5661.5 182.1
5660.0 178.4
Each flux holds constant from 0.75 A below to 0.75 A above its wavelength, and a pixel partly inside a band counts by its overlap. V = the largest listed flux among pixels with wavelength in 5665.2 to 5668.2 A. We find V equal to 190.6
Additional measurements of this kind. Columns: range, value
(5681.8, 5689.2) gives 184.9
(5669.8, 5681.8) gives 189.1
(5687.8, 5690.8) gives 185.2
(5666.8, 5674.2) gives 190.2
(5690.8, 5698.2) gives 188.5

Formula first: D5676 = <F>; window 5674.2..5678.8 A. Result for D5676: 188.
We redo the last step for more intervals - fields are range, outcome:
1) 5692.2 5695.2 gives 188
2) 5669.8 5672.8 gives 187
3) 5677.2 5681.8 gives 189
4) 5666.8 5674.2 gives 188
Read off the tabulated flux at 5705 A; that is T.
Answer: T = 182.9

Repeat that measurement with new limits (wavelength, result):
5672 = 186.9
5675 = 186.2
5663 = 186.4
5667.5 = 190.2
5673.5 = 186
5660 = 178.4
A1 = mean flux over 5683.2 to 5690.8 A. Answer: 183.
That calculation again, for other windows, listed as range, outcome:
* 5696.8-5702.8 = 186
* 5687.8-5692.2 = 185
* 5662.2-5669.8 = 189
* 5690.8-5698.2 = 188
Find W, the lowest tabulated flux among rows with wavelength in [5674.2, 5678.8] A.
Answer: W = 186.2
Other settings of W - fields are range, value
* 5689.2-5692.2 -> 185.2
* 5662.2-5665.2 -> 186.4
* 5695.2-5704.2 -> 183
